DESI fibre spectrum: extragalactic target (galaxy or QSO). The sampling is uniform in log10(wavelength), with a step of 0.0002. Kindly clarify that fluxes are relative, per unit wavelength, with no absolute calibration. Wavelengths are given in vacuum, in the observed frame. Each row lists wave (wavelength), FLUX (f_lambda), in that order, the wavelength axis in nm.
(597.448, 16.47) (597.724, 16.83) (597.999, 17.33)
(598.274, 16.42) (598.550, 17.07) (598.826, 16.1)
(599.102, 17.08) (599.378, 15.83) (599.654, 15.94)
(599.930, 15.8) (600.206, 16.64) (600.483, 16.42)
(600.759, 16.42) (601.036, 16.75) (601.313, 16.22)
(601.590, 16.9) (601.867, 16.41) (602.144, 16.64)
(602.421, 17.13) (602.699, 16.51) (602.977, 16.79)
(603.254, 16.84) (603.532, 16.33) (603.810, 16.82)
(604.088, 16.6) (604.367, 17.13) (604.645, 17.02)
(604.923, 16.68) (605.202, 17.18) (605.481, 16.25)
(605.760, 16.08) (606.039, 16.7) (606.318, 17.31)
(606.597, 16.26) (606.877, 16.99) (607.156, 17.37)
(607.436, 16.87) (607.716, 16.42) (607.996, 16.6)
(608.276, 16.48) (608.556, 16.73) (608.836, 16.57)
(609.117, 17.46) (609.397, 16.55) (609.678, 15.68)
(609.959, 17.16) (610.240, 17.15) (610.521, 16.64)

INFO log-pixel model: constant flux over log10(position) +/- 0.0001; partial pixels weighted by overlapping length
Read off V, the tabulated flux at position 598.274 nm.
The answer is 16.42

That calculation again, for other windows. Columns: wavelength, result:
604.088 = 16.6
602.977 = 16.79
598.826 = 16.1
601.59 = 16.9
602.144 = 16.64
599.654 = 15.94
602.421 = 17.13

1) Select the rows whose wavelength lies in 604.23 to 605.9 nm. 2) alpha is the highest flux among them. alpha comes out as 17.18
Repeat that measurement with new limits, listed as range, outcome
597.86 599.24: 17.33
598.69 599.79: 17.08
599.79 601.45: 16.75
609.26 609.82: 16.55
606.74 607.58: 17.37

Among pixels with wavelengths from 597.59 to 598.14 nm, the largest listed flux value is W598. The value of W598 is 17.33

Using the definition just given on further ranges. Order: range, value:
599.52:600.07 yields 15.94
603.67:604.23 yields 16.82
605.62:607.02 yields 17.31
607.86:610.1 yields 17.46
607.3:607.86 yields 16.87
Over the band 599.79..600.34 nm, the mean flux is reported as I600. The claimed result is 16.2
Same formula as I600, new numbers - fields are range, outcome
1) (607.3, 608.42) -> 16.6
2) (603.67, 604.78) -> 16.9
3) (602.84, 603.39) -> 16.8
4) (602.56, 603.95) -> 16.7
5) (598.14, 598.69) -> 16.7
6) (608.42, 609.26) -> 16.9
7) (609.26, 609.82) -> 16.1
